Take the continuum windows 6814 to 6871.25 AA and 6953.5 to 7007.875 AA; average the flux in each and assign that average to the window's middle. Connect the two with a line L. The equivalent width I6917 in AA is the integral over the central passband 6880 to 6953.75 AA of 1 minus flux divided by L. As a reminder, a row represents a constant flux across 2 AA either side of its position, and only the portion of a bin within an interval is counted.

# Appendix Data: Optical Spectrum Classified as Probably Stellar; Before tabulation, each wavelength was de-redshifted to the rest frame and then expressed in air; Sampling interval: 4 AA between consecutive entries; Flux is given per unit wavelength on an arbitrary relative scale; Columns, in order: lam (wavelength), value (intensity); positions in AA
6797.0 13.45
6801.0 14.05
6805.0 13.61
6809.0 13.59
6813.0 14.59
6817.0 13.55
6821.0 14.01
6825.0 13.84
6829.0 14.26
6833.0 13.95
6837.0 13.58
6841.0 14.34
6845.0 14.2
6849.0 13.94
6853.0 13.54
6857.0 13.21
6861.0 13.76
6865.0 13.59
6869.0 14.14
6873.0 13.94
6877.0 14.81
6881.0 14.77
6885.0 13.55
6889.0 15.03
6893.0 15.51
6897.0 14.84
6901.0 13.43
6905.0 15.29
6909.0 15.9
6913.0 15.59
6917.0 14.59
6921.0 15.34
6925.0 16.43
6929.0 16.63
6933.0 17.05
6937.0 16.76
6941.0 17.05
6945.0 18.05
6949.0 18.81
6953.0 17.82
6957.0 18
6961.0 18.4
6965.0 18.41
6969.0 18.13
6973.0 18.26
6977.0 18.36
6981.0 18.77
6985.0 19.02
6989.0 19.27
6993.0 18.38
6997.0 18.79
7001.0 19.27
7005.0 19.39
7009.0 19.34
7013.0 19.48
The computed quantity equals 2.5 AA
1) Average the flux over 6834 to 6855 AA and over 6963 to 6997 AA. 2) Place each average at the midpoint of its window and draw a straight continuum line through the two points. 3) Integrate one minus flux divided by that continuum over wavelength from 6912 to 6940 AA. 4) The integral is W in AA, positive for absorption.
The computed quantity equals 1.1 AA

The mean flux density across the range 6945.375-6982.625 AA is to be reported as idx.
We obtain 18.3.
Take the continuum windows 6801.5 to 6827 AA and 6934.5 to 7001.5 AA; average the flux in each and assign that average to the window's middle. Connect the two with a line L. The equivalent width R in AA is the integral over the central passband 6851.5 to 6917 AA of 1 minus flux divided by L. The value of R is 6.0 AA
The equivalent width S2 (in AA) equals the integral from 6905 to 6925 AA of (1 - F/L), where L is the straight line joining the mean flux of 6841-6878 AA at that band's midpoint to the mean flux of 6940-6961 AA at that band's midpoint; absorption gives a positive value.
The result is 1.2 AA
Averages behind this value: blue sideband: 13.9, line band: 15.5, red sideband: 18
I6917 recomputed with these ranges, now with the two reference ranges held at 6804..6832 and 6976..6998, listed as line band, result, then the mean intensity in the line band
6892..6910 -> 1.5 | 14.9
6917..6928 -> 0.8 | 15.7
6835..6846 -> 0.4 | 14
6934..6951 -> -0.1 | 17.6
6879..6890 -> 1.0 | 14.4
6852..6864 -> 1.3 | 13.5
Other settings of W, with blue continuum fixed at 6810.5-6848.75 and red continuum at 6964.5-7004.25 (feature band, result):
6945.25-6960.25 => -0.4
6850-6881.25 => 2.5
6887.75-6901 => 0.9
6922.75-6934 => 0.2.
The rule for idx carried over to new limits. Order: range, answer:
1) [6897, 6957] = 16.3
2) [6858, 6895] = 14.3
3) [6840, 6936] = 14.8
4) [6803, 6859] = 13.9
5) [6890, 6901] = 14.8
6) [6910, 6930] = 15.7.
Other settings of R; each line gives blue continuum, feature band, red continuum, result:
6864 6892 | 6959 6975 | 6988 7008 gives -0.4 AA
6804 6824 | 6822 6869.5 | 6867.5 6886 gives 0.8 AA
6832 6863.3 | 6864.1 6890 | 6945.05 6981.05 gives 1.2 AA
